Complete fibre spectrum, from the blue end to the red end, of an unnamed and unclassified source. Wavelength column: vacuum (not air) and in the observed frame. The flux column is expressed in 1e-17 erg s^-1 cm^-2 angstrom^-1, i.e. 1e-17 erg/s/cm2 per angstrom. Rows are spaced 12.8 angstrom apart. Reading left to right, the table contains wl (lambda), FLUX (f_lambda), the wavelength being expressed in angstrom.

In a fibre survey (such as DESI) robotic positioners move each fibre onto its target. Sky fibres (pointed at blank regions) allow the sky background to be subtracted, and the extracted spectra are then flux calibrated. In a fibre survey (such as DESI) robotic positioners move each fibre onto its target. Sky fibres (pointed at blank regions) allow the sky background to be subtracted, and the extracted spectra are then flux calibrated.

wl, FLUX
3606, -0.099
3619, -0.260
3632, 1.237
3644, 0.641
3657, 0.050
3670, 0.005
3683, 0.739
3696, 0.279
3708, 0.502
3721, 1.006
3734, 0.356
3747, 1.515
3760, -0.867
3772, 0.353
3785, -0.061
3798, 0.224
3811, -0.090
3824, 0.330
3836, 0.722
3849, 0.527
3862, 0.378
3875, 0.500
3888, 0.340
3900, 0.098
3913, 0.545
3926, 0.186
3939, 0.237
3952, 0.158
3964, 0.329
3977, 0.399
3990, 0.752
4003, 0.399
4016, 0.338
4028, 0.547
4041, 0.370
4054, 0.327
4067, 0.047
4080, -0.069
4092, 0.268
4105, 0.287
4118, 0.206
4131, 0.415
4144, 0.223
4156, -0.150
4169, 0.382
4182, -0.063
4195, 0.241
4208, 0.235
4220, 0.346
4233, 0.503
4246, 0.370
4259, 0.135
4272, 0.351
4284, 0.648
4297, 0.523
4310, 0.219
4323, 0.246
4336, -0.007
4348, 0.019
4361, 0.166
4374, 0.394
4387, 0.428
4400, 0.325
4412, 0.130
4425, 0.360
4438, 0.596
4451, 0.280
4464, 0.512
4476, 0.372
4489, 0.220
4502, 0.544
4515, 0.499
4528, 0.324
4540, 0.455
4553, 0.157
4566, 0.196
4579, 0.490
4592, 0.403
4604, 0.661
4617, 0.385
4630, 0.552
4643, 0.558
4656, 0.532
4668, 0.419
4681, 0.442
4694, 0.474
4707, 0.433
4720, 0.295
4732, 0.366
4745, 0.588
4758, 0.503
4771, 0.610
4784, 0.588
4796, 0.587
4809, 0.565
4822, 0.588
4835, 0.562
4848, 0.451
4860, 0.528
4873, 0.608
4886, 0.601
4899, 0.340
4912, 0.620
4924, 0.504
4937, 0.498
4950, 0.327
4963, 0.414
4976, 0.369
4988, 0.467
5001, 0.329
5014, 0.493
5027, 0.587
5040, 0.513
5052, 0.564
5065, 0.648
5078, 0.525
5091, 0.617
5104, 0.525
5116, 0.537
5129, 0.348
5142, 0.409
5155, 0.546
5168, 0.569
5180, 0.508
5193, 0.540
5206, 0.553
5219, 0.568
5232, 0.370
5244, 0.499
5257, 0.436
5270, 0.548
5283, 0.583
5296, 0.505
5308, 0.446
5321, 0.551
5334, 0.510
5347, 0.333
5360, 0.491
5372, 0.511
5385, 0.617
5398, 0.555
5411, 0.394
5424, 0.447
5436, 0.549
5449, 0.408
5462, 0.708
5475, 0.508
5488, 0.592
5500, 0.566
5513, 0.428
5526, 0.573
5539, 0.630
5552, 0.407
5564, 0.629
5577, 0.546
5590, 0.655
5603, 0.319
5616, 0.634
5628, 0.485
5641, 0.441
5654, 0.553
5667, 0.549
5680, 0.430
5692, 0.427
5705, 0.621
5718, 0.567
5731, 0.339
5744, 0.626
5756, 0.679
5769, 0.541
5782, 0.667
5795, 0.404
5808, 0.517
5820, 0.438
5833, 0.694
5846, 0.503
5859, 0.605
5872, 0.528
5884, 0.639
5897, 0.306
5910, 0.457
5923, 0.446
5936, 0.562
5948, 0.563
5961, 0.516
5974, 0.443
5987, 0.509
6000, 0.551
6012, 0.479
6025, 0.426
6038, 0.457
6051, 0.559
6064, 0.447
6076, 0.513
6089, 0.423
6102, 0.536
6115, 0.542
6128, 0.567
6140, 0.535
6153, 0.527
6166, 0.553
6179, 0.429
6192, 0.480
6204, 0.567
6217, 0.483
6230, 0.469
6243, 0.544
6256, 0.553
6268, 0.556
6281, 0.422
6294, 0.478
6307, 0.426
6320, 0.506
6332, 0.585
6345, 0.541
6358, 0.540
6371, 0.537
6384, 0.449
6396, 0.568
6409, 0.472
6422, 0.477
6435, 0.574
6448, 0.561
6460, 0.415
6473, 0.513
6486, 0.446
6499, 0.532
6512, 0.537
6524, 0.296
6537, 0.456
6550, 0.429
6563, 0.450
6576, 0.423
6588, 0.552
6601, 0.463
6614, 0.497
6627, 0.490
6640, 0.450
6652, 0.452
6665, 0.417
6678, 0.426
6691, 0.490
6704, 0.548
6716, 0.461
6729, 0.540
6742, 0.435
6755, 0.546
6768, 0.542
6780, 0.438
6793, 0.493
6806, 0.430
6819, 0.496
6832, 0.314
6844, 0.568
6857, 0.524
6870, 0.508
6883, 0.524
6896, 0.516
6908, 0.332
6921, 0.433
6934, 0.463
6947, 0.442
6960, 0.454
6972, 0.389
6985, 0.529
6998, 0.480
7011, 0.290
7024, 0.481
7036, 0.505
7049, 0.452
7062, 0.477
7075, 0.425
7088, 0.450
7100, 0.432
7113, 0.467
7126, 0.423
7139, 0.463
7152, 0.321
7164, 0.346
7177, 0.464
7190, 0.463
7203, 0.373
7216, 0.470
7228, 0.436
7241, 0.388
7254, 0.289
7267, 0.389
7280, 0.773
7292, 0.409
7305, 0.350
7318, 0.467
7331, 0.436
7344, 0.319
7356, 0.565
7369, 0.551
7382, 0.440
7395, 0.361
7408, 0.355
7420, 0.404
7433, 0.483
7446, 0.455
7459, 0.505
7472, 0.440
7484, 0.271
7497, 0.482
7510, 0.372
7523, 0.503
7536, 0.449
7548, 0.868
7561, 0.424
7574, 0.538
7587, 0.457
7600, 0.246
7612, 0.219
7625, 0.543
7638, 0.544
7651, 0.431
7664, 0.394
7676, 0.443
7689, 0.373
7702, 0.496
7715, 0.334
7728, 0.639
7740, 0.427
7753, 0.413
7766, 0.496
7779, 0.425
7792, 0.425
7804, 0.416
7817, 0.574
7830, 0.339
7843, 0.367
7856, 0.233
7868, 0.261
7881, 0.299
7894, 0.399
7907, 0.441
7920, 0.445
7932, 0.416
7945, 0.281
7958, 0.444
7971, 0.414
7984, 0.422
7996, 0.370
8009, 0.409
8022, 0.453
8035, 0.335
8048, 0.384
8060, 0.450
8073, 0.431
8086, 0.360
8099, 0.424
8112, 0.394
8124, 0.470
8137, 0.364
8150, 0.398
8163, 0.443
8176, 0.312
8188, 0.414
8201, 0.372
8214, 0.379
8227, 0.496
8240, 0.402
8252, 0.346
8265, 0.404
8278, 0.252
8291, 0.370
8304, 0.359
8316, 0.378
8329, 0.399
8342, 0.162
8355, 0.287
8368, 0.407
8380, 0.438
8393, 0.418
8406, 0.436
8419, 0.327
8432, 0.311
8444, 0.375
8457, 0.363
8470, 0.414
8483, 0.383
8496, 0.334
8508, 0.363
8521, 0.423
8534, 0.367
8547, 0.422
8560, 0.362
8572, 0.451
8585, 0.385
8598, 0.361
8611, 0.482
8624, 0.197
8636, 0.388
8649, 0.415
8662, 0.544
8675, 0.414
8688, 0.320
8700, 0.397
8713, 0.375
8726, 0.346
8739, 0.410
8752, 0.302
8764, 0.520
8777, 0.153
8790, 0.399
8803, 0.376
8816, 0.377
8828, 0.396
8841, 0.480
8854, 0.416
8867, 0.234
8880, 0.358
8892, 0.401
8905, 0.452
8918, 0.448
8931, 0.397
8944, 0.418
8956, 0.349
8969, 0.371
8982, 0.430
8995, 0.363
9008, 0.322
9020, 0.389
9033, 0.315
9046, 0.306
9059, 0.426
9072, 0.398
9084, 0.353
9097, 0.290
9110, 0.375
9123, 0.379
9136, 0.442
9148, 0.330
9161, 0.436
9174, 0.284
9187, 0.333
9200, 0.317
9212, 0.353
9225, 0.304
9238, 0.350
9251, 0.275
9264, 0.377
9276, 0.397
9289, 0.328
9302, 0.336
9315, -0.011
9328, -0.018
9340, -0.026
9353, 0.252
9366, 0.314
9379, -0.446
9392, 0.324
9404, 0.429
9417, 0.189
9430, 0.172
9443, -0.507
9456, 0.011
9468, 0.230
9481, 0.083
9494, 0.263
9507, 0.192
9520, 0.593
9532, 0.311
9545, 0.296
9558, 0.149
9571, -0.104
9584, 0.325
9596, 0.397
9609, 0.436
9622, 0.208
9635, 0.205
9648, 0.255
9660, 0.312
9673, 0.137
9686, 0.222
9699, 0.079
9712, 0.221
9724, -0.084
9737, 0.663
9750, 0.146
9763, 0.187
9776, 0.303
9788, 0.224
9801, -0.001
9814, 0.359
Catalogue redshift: 0.150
